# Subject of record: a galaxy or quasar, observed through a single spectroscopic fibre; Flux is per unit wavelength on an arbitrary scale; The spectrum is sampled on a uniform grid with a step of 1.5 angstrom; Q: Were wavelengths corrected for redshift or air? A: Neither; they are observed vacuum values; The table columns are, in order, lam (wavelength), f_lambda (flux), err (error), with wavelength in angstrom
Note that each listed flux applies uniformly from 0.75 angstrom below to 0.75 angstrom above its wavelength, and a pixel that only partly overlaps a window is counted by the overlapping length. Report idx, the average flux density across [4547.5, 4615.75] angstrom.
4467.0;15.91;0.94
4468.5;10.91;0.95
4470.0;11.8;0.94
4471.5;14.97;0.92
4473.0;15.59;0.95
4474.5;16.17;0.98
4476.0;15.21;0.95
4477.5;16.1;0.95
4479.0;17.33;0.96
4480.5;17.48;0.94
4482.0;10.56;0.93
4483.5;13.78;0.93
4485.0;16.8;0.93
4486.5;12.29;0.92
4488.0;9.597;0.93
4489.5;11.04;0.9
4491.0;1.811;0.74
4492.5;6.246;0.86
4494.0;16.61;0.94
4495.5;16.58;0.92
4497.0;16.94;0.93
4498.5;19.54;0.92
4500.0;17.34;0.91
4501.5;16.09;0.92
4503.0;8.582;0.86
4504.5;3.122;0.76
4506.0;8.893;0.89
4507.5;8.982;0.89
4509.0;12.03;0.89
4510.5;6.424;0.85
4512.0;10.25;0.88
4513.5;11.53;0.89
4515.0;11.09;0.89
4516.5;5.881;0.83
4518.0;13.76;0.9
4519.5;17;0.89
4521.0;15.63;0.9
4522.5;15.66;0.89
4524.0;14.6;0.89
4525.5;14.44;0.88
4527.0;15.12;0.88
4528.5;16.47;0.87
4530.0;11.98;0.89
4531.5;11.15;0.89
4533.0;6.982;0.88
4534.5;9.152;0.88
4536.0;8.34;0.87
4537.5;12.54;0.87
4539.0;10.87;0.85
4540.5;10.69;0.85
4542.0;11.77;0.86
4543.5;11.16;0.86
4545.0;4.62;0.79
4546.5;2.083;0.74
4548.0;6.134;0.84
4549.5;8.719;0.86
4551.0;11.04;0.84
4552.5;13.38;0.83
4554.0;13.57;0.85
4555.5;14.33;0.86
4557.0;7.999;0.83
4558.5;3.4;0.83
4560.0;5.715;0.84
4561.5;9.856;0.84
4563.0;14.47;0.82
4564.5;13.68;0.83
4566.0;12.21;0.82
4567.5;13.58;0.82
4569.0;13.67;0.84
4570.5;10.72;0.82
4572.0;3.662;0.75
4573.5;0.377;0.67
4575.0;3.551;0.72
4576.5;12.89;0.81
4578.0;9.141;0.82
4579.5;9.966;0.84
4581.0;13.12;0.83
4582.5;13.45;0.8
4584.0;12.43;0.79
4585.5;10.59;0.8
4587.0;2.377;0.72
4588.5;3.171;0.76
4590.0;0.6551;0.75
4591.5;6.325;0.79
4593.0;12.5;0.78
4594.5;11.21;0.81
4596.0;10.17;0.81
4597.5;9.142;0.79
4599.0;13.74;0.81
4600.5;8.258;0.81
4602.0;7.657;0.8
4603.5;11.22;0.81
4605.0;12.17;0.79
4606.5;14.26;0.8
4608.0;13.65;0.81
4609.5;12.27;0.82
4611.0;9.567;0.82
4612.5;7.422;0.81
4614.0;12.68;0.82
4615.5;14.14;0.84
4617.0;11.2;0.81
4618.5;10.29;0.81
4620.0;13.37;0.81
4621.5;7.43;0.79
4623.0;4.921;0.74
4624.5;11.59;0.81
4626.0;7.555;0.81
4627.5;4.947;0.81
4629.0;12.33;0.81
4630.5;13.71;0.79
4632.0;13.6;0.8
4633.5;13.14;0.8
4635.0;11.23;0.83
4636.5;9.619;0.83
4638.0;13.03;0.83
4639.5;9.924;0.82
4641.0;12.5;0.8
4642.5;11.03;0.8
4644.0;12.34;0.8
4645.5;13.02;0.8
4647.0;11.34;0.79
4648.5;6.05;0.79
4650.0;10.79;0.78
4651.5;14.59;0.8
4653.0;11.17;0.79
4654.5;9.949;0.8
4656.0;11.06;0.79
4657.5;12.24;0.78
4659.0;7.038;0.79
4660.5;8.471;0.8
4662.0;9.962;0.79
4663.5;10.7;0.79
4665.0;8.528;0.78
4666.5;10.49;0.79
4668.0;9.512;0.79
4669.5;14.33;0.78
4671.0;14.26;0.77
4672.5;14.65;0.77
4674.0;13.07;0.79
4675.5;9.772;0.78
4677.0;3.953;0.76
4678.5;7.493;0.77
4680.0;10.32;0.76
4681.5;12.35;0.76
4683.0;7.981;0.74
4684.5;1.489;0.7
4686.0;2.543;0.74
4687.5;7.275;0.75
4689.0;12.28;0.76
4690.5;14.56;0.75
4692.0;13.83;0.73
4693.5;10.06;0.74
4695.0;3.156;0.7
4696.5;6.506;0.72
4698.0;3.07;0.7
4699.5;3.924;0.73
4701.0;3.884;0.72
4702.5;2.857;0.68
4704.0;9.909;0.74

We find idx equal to 9.86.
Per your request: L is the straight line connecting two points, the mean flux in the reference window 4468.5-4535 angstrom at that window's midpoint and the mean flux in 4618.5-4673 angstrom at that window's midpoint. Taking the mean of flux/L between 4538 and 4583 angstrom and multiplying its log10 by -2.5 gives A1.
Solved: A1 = 0.23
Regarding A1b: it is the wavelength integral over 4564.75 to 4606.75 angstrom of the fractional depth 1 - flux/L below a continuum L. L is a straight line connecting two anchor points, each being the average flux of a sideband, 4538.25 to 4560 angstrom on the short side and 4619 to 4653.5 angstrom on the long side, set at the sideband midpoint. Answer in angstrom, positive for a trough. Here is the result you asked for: 2.1 angstrom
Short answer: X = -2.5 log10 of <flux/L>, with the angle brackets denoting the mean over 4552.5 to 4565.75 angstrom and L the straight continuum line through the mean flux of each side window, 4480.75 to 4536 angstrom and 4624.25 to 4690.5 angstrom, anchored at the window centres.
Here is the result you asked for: 0.08 mag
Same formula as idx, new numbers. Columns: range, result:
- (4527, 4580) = 9.79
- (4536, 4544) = 11.1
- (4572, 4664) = 10.1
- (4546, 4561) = 8.77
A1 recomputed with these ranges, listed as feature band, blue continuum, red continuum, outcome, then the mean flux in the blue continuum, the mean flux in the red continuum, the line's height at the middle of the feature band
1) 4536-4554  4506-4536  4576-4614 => 0.18 mag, 11.8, 9.93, 11.2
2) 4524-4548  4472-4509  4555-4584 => 0.08 mag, 13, 9.81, 11.2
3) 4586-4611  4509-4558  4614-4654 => 0.18 mag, 11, 11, 11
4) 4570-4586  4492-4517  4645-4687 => 0.20 mag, 11.6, 9.86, 10.8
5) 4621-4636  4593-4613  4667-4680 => 0.08 mag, 10.9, 10.8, 10.9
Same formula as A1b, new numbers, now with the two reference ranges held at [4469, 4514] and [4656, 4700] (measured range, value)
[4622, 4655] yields -3.1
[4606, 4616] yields -1.4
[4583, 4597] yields 3.8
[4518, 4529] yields -3.1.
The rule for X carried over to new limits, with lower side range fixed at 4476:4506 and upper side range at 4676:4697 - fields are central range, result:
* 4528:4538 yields 0.11 mag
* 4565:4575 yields 0.26 mag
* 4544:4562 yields 0.33 mag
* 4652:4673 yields -0.24 mag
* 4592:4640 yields -0.10 mag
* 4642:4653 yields -0.23 mag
